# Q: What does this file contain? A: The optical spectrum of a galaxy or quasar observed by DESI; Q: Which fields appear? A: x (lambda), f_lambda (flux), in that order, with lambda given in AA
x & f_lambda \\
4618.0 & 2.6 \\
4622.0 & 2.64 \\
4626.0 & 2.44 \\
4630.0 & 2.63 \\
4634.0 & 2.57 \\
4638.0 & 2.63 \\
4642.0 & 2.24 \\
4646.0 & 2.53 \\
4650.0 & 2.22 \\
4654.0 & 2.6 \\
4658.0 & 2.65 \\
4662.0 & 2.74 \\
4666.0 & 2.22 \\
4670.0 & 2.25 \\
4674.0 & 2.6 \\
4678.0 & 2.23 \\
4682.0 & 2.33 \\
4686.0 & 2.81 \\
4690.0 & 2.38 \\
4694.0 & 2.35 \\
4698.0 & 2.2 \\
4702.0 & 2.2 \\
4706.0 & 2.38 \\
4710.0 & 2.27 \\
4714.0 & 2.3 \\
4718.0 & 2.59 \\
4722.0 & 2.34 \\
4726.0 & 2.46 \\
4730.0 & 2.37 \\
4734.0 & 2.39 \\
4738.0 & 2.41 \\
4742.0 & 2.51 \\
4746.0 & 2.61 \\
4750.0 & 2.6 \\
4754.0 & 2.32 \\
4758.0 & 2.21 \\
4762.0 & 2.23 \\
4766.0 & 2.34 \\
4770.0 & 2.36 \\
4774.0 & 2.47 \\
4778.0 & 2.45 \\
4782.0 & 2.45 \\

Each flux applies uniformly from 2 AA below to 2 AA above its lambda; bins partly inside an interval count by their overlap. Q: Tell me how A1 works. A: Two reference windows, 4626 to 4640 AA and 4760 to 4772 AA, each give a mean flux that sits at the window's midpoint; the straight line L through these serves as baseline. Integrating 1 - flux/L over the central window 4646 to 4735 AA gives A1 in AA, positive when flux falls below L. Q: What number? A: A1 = 2.1 AA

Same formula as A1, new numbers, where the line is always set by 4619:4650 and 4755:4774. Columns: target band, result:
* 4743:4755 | -1.0 AA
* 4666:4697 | 0.4 AA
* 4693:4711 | 0.9 AA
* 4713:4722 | -0.2 AA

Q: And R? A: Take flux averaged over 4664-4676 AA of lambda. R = 2.36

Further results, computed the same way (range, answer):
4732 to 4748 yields 2.48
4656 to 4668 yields 2.54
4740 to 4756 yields 2.51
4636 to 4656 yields 2.44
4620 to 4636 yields 2.57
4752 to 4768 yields 2.27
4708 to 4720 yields 2.39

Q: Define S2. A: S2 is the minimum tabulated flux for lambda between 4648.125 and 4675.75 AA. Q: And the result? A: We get 2.22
